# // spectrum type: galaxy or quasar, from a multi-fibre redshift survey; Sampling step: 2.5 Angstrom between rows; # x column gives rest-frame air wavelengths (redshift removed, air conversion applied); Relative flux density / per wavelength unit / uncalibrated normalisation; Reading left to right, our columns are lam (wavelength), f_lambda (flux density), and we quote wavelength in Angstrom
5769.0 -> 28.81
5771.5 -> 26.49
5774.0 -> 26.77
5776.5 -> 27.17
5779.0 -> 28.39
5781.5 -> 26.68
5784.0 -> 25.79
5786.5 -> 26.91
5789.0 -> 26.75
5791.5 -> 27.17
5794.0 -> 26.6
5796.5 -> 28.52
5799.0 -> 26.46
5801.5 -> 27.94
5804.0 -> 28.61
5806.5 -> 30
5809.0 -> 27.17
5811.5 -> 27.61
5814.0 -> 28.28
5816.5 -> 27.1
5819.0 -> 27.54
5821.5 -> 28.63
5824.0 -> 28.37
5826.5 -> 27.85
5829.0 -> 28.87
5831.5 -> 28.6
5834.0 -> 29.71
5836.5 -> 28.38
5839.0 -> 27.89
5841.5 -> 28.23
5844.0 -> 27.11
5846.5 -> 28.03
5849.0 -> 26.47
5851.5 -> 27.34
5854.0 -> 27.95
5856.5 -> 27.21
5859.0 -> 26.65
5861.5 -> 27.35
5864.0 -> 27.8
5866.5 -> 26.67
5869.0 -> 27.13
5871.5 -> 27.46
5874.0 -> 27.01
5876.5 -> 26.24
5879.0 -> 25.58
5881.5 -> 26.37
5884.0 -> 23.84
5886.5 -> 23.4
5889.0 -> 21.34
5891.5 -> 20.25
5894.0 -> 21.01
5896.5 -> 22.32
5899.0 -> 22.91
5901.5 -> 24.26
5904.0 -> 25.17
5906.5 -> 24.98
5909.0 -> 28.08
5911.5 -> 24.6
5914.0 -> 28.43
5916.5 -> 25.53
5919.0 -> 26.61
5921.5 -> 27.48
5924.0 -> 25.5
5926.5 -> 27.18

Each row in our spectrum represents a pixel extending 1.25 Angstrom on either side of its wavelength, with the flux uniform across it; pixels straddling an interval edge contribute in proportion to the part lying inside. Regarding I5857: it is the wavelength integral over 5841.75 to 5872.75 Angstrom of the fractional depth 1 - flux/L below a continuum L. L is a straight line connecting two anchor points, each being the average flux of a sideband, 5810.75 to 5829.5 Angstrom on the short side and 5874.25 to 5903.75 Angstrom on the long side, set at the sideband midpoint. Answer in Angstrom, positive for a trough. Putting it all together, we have -2.0 Angstrom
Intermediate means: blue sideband 28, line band 27.3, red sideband 23.6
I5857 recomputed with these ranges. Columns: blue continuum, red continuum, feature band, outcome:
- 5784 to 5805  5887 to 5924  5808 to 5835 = -1.6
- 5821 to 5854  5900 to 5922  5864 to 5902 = 3.3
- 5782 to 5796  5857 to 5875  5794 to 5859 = -2.4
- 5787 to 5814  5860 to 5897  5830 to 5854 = -1.6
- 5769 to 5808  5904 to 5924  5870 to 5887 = 0.5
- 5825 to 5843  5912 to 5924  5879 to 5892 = 1.9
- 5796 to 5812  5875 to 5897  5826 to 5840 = -1.2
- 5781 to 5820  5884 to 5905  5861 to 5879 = -2.3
